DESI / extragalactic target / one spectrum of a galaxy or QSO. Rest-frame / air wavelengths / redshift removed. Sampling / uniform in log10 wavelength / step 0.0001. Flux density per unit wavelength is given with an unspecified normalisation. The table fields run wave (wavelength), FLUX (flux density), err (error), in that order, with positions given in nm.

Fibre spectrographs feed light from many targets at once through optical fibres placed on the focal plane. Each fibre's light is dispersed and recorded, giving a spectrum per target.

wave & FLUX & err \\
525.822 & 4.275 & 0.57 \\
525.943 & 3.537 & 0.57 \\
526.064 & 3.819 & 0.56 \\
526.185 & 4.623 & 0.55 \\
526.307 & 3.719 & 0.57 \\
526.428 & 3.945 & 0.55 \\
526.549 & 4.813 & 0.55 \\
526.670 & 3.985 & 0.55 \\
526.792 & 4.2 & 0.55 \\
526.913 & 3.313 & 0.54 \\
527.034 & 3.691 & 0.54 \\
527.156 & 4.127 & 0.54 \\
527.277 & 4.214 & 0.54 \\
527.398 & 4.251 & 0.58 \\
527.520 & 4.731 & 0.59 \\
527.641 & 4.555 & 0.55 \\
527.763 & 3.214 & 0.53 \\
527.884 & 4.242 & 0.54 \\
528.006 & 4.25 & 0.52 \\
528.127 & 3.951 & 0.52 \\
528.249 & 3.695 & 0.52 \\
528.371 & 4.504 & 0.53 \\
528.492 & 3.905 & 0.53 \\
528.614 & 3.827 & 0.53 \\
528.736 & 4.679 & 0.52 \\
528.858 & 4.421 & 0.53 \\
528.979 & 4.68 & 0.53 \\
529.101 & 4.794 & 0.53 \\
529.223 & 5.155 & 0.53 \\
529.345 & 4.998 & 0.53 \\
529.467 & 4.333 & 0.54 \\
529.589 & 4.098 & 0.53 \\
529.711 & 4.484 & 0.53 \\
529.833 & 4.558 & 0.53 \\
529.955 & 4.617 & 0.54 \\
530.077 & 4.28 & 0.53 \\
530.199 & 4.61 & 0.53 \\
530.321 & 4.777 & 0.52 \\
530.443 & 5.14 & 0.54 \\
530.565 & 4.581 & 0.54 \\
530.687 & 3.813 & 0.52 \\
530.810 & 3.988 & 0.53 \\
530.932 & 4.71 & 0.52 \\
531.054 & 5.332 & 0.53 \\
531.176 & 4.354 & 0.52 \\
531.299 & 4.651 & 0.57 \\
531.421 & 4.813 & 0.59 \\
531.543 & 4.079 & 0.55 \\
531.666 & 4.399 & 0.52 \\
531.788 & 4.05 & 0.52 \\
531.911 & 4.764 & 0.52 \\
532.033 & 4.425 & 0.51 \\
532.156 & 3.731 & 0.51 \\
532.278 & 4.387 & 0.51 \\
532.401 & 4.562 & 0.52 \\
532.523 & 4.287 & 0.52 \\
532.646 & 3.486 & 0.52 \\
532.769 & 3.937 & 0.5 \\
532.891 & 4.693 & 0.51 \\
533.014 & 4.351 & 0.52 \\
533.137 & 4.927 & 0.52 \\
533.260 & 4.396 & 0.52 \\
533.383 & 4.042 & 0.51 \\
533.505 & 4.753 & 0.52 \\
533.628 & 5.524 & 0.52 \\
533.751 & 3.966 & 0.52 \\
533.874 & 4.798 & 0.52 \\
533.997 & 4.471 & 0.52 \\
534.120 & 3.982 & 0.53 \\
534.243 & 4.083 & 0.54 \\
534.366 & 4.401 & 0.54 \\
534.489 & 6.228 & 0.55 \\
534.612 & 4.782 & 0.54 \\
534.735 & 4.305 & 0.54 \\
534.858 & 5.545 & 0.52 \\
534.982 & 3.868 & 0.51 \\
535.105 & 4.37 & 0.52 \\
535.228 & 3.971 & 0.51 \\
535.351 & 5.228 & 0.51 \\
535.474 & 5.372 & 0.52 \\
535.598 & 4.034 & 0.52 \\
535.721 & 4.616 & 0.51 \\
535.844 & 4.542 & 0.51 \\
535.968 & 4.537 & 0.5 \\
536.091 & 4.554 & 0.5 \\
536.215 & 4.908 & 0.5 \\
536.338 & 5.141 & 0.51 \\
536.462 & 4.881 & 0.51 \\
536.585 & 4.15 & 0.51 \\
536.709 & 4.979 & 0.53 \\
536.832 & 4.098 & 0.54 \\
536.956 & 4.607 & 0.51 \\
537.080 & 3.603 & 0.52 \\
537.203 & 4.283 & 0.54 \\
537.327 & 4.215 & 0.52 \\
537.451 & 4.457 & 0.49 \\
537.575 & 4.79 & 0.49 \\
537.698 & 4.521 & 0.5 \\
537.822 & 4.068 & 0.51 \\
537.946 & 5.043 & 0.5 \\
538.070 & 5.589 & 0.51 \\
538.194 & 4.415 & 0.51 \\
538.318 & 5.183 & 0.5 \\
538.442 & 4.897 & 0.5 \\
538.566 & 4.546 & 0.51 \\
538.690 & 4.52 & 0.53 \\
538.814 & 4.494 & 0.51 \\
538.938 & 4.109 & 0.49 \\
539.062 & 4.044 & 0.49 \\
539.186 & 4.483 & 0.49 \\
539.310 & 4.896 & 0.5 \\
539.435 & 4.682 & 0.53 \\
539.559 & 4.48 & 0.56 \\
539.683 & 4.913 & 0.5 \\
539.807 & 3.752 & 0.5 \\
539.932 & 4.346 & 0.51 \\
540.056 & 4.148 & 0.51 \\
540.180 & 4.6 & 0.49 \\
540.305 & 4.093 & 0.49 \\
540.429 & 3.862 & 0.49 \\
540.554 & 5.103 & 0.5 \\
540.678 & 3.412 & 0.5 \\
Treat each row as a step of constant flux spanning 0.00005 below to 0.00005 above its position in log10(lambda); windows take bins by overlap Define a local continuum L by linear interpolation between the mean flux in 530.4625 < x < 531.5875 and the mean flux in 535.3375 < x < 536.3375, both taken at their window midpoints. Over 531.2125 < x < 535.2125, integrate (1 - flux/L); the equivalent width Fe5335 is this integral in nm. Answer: 0.126 nm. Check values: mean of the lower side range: 4.51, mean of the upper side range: 4.73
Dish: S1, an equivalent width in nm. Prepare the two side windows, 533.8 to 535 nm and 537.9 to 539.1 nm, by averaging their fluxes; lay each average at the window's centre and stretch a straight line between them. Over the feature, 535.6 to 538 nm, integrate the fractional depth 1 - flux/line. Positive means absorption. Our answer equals 0.087 nm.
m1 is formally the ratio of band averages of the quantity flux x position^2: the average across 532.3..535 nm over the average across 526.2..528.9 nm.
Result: 1.13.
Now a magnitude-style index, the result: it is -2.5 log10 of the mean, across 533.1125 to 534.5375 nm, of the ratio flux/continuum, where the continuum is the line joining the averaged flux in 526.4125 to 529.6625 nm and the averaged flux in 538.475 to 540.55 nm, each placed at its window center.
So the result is -0.07 mag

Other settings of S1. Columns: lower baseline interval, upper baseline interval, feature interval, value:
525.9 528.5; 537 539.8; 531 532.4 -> -0.06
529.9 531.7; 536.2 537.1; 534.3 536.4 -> -0.08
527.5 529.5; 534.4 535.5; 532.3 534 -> 0.09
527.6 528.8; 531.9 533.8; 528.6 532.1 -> -0.27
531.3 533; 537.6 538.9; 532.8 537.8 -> -0.06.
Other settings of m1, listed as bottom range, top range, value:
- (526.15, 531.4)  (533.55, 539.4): 1.09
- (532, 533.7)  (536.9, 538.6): 1.06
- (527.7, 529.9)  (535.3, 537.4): 1.09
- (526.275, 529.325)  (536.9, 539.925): 1.12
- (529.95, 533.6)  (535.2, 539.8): 1.06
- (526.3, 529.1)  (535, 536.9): 1.15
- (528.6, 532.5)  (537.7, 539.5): 1.06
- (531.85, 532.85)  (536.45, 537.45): 1.05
